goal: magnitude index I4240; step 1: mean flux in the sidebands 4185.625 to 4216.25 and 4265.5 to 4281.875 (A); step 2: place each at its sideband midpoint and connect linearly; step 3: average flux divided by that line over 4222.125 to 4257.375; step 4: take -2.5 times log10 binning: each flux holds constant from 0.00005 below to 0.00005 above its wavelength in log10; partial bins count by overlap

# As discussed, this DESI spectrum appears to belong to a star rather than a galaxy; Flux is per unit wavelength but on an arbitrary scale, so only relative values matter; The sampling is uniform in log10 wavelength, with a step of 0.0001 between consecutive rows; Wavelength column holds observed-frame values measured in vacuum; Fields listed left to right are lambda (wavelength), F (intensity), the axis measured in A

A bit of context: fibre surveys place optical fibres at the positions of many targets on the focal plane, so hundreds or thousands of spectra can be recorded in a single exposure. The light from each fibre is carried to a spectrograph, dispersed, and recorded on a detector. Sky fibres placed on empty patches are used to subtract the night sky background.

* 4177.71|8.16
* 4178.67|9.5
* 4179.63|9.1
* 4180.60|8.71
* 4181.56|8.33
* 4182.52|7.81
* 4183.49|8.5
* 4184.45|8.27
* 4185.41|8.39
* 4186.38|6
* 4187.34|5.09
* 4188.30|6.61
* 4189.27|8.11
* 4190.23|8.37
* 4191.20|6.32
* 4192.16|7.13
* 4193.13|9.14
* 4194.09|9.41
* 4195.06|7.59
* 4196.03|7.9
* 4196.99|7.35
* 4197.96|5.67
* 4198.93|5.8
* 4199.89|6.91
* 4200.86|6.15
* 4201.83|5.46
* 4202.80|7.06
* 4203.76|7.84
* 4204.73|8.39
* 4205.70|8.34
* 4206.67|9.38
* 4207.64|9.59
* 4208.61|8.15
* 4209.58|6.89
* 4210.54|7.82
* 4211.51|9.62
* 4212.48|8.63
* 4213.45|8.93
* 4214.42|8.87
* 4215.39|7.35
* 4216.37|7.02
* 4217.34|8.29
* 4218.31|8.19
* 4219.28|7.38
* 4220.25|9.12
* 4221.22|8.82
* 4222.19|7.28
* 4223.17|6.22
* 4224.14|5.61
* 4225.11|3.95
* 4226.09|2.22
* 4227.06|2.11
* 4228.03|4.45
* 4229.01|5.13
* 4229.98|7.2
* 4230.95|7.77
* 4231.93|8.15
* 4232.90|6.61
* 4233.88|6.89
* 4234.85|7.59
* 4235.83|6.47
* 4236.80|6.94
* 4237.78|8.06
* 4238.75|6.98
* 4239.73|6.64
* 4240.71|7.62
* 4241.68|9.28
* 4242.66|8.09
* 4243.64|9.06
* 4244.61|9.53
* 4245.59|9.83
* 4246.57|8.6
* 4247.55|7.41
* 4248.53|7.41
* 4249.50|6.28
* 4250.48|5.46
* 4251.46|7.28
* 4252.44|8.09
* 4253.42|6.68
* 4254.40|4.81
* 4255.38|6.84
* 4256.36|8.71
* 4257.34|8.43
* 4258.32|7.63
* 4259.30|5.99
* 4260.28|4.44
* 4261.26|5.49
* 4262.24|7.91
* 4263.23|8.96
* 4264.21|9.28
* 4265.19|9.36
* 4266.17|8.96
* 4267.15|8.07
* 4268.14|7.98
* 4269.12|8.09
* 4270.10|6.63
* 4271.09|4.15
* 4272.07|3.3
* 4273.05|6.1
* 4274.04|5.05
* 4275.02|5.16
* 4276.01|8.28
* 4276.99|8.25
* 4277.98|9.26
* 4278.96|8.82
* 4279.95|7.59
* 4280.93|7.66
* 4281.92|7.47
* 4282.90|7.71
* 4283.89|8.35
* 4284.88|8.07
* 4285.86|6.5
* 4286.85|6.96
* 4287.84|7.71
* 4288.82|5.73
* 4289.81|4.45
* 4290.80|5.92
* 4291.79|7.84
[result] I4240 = 0.07 mag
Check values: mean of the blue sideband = 7.61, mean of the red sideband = 7.12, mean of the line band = 6.89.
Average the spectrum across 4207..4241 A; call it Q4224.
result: 7.11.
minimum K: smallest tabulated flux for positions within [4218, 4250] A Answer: 2.11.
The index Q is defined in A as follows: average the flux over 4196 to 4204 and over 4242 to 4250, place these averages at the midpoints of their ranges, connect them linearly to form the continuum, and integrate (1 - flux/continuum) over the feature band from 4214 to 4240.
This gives 2.9 A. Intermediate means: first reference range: 6.58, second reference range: 8.29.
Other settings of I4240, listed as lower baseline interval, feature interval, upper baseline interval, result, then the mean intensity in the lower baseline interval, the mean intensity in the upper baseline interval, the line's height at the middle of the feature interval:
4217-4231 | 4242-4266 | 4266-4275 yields -0.21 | 6.18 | 6.32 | 6.27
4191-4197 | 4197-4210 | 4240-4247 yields 0.11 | 7.95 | 8.79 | 8.11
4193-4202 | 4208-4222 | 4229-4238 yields -0.15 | 7.12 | 7.16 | 7.14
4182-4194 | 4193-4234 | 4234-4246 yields 0.08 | 7.55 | 7.97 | 7.75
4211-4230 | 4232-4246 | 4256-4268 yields -0.08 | 6.81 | 7.76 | 7.23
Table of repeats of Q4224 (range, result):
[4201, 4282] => 7.3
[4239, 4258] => 7.68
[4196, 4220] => 7.73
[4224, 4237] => 5.77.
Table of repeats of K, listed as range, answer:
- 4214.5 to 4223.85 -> 6.22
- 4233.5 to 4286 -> 3.3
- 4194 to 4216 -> 5.46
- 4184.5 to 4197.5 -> 5.09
